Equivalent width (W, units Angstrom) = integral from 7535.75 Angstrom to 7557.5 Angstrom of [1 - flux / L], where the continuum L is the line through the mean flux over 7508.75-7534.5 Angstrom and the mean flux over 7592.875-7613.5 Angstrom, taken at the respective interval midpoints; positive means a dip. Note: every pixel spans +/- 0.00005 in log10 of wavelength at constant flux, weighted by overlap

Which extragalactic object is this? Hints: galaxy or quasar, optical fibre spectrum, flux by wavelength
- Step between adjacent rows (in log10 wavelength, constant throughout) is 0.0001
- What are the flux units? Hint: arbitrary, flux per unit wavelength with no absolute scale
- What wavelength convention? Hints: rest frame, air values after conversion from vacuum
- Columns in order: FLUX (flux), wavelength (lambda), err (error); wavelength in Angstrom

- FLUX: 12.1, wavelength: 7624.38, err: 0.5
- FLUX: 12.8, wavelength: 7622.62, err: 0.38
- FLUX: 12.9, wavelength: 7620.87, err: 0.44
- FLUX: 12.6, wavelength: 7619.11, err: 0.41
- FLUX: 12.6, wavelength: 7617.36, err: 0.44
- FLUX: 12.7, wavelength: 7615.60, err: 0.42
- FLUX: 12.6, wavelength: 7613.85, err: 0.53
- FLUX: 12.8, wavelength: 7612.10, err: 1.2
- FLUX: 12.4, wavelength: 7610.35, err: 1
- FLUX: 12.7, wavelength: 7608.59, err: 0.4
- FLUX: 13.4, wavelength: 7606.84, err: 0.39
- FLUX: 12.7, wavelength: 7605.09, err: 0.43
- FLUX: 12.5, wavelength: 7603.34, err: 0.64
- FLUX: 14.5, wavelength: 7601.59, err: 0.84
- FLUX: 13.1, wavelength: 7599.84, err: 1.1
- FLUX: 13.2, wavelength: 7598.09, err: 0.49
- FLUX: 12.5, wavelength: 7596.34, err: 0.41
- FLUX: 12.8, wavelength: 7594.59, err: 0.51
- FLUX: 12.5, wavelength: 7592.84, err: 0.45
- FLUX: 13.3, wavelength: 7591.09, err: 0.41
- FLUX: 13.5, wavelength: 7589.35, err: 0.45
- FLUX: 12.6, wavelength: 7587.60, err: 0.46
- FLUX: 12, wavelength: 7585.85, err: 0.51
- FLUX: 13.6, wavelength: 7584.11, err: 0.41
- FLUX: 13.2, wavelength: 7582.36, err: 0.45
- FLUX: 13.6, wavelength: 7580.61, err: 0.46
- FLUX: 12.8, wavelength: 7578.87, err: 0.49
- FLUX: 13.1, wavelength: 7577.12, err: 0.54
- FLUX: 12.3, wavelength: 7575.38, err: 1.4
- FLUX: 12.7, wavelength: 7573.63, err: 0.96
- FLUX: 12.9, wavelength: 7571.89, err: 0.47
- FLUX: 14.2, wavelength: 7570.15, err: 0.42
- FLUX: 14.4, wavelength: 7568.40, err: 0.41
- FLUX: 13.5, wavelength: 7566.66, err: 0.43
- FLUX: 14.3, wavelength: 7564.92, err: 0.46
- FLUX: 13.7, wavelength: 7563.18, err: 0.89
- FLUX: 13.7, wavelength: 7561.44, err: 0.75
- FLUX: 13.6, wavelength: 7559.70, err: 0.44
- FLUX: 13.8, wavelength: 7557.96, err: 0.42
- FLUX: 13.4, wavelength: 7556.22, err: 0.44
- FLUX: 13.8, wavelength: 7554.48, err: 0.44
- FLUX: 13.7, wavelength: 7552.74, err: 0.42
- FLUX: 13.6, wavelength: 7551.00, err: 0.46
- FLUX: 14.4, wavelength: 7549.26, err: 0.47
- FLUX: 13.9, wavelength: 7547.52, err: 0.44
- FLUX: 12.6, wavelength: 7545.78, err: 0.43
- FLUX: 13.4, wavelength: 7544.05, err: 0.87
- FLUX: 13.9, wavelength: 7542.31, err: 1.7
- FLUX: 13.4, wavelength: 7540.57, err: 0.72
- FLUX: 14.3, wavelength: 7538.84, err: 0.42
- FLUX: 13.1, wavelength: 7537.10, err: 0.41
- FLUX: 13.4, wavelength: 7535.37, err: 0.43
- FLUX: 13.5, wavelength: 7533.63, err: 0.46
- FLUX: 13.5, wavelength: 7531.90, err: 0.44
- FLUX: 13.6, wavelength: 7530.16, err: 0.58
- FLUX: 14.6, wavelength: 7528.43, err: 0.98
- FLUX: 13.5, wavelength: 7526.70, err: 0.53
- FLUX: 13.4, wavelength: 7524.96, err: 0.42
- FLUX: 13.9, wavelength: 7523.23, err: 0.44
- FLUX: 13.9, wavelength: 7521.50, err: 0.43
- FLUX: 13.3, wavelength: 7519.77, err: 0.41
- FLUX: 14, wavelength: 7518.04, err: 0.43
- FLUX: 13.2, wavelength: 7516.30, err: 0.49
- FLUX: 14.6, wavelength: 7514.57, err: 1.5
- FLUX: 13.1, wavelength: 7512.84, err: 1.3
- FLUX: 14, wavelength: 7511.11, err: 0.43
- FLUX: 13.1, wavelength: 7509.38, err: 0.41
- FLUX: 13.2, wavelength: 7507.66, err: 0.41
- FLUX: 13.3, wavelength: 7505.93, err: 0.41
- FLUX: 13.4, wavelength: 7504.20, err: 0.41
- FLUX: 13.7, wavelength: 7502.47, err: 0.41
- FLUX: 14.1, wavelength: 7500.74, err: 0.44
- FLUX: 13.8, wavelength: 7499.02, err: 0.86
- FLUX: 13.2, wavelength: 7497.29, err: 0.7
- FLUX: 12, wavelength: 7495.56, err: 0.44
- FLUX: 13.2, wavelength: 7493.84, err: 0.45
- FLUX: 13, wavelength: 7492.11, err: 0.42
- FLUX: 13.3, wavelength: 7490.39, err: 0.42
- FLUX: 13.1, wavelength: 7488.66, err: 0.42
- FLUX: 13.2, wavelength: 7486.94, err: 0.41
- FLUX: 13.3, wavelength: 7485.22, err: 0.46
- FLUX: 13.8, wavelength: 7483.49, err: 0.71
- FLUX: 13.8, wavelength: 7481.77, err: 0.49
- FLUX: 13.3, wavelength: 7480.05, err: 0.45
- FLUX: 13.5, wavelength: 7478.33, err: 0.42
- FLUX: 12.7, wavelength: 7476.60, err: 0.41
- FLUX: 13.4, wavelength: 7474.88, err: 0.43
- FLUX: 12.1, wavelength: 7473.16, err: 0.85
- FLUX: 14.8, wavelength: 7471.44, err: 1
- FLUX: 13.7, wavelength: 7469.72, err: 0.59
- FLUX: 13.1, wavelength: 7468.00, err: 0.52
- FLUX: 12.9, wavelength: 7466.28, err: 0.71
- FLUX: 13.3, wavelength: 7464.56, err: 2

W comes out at -0.3 Angstrom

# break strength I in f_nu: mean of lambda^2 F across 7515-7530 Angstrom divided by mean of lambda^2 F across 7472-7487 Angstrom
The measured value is 1.0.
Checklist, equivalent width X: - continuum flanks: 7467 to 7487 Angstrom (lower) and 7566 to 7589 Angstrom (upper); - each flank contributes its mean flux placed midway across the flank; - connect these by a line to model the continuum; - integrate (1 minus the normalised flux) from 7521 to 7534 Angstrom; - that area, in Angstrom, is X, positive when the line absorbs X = -0.46 Angstrom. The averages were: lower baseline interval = 13.4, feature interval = 13.7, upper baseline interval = 13.1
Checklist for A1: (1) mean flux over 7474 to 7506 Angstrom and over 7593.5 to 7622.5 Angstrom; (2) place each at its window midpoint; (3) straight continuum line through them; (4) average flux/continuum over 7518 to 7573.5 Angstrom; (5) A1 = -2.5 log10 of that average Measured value -0.046 mag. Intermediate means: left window 13.3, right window 12.9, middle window 13.7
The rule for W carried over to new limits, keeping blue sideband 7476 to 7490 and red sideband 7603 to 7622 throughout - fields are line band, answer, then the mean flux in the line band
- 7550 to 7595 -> -1.5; 13.3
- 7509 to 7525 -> -0.6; 13.7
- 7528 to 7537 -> -0.4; 13.6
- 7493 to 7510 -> -0.1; 13.3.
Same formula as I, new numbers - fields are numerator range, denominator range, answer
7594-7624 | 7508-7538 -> 0.97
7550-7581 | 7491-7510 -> 1.03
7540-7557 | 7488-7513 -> 1.04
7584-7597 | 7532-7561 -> 0.95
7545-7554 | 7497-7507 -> 1.02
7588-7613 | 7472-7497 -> 1.02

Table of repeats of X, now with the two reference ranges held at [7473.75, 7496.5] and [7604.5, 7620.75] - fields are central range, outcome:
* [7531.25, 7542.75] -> -0.5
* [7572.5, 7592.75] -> -0.2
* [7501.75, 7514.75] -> -0.4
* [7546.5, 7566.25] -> -1.3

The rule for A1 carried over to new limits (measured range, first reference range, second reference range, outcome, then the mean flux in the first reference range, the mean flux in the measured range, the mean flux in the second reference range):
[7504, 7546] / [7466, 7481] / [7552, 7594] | -0.022 mag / 13.3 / 13.6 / 13.3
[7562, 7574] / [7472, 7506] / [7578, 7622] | -0.057 mag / 13.3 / 13.7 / 12.9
